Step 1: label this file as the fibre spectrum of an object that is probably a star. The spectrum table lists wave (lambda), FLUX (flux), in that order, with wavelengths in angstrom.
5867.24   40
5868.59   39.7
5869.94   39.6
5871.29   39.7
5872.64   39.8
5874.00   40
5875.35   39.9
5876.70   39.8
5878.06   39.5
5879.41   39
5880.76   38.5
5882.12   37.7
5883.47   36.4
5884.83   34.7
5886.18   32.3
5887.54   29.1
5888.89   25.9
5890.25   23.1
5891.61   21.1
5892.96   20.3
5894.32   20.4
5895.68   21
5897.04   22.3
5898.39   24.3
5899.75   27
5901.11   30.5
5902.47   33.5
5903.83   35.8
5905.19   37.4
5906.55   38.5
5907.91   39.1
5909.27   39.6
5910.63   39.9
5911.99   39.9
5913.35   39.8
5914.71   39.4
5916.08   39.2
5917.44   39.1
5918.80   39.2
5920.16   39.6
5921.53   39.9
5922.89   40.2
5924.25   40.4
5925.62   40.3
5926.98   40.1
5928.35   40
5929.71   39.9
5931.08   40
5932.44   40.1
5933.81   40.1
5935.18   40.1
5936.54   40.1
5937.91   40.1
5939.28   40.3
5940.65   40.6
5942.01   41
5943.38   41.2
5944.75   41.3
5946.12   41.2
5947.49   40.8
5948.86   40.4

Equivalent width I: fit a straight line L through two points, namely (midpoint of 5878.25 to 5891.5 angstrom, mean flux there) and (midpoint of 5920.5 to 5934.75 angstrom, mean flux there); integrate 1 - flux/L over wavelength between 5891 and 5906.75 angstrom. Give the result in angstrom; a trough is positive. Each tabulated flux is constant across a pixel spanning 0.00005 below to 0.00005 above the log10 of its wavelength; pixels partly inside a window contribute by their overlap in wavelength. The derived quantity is 3.53 angstrom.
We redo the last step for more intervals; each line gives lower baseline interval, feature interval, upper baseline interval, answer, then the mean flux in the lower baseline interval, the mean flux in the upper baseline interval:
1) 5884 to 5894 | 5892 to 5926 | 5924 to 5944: -1.60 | 26.6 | 40.3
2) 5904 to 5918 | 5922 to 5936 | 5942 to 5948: 0.01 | 39.1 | 41.1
